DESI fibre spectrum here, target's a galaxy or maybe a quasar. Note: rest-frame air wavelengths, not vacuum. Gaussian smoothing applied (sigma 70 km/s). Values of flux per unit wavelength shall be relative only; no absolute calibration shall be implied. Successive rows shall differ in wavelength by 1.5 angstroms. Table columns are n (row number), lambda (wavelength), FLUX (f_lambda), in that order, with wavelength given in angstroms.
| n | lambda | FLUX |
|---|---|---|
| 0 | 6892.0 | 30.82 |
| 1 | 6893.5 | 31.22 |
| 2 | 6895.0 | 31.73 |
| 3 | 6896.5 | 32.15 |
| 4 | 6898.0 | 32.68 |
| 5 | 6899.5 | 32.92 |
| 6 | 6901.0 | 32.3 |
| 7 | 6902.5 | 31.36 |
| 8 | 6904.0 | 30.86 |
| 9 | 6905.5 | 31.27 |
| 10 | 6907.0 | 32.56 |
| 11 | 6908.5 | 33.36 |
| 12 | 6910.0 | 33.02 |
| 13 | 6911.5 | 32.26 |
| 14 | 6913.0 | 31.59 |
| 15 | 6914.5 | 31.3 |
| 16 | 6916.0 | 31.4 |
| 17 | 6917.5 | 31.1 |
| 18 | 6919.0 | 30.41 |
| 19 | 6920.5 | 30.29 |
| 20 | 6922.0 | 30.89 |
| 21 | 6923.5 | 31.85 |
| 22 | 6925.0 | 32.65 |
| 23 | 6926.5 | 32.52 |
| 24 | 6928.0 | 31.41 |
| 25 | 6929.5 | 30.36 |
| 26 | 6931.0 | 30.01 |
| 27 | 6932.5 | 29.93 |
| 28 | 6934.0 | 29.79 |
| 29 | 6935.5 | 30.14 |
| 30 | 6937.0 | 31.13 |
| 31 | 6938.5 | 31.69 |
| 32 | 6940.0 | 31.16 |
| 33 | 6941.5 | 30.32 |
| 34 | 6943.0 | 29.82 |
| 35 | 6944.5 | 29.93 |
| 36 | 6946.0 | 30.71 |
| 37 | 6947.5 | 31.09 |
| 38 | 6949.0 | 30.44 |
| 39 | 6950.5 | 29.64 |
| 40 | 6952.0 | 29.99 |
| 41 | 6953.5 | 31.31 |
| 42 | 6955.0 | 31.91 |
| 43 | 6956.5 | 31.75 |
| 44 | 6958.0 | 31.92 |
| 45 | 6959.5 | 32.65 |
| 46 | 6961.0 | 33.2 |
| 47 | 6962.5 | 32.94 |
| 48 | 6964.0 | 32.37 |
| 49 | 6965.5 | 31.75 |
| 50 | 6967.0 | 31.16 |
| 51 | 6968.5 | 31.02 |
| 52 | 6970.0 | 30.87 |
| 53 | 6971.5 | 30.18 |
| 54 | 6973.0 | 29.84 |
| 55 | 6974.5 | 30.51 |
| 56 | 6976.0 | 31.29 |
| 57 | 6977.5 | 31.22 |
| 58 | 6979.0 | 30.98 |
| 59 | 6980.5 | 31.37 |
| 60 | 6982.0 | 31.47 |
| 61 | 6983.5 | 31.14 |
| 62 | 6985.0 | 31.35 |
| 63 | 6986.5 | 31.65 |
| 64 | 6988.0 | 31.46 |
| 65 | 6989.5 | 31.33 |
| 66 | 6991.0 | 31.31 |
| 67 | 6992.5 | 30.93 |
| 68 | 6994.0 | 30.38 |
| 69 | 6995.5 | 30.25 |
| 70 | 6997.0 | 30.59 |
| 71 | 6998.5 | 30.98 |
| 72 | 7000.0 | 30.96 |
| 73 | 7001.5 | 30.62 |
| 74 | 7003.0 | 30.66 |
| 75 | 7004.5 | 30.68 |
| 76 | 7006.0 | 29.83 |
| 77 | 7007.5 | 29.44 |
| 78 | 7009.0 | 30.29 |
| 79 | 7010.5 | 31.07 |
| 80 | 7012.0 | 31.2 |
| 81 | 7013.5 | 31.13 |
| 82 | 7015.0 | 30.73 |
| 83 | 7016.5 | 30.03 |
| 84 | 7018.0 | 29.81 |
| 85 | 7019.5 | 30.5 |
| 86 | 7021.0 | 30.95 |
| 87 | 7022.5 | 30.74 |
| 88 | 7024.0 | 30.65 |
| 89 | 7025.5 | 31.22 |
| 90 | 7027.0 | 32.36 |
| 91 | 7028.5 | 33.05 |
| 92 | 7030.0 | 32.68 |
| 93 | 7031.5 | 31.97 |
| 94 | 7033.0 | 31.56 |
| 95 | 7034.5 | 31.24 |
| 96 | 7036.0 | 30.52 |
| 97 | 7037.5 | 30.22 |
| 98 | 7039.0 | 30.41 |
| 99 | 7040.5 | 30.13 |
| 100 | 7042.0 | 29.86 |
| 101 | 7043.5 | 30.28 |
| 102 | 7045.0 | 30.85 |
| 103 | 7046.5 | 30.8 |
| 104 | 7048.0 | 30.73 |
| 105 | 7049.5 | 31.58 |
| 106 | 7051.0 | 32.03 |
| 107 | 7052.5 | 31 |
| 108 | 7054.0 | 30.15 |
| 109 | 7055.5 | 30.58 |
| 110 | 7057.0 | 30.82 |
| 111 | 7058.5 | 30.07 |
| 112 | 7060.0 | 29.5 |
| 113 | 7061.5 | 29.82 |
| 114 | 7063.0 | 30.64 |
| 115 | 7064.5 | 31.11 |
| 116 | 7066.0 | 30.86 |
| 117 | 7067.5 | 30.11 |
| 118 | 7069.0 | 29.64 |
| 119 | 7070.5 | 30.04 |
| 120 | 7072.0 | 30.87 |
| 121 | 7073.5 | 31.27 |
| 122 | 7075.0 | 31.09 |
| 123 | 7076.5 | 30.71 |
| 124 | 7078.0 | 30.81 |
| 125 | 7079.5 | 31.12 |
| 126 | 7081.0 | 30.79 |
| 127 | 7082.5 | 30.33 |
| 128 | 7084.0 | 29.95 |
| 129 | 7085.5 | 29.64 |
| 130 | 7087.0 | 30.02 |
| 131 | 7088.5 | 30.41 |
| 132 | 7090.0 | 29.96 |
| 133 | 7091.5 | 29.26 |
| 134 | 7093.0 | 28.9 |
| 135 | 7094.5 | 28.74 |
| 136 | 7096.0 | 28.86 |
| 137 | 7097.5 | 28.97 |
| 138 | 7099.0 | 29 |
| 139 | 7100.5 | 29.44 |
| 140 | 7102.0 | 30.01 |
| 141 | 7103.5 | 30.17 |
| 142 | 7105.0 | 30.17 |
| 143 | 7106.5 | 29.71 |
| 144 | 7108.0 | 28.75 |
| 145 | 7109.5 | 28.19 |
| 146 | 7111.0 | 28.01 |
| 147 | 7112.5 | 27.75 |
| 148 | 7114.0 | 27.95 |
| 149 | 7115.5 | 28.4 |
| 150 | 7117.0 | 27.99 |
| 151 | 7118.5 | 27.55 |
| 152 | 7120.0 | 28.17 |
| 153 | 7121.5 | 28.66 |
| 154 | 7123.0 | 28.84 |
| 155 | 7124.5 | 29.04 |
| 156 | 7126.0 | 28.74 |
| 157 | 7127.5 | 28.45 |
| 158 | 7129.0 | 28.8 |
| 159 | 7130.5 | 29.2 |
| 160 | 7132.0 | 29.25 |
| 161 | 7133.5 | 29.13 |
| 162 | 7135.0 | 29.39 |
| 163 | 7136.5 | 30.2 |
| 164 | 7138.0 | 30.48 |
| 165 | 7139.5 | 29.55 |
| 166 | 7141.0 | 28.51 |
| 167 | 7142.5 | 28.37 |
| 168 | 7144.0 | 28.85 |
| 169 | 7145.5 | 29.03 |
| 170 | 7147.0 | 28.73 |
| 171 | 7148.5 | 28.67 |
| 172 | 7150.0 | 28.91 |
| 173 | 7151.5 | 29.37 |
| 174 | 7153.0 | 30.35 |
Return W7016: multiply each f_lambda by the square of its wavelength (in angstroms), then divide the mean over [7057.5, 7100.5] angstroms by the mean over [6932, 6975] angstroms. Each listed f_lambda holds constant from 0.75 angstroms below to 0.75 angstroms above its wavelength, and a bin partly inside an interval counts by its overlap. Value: 1.0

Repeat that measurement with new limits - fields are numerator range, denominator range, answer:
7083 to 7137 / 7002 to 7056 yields 0.96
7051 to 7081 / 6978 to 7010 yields 1.01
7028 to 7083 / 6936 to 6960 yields 1.03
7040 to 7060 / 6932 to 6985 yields 1.01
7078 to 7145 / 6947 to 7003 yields 0.97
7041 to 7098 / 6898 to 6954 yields 1.01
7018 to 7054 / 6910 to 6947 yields 1.03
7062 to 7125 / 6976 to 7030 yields 0.98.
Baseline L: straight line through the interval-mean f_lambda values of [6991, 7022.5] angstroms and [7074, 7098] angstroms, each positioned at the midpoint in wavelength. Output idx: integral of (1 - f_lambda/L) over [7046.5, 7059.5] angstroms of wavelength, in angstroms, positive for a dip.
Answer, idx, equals -0.3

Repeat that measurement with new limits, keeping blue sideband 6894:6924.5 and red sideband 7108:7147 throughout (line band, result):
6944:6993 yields -0.47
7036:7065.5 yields -0.75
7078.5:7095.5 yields -0.36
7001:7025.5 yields -0.18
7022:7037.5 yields -0.75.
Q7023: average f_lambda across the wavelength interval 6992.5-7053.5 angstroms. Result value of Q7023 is 30.8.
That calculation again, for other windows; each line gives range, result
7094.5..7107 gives 29.5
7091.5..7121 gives 28.8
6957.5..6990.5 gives 31.4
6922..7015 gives 31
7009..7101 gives 30.5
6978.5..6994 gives 31.3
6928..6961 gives 30.8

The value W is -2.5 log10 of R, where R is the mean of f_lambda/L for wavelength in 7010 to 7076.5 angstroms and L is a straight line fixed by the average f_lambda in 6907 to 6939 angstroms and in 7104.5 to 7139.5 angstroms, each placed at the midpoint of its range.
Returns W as -0.036 mag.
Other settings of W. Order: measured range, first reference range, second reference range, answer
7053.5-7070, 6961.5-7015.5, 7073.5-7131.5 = -0.01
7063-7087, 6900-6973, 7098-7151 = -0.04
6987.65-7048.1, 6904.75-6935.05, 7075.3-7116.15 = -0.02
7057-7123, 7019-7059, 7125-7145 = 0.01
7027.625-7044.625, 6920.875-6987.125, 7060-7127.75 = -0.03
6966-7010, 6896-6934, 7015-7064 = 0.01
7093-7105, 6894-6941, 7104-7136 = -0.01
